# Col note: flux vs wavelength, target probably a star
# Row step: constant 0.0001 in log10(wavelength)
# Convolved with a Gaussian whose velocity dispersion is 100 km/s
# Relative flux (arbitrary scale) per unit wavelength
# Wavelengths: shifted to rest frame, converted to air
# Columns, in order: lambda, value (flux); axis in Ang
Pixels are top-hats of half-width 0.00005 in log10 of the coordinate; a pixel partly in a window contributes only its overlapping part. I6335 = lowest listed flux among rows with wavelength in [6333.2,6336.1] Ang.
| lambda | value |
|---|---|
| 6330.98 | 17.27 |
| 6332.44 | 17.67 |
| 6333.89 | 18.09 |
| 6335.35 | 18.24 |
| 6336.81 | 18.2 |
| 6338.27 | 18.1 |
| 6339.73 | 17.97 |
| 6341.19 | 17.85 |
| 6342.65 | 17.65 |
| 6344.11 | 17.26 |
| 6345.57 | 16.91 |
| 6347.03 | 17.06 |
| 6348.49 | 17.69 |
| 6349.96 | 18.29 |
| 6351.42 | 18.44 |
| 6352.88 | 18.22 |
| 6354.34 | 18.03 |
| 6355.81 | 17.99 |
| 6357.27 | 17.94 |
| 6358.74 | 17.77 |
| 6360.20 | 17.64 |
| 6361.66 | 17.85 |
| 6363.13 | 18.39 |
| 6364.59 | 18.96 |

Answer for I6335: 18.09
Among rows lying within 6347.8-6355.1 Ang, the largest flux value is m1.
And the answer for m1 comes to 18.44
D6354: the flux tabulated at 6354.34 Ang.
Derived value 18.03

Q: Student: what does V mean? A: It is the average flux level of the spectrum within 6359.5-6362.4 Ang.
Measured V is 17.7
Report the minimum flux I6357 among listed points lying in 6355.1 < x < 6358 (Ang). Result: 17.94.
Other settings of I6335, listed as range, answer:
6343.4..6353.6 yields 16.91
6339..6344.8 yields 17.26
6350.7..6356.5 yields 17.99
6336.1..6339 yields 18.1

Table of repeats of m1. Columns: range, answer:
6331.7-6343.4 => 18.24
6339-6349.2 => 17.97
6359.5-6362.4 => 17.85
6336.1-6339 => 18.2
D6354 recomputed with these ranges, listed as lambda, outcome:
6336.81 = 18.2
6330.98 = 17.27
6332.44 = 17.67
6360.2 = 17.64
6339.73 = 17.97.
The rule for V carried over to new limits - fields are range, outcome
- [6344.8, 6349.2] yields 17.2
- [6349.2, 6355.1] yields 18.2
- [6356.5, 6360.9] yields 17.8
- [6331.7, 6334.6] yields 17.9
